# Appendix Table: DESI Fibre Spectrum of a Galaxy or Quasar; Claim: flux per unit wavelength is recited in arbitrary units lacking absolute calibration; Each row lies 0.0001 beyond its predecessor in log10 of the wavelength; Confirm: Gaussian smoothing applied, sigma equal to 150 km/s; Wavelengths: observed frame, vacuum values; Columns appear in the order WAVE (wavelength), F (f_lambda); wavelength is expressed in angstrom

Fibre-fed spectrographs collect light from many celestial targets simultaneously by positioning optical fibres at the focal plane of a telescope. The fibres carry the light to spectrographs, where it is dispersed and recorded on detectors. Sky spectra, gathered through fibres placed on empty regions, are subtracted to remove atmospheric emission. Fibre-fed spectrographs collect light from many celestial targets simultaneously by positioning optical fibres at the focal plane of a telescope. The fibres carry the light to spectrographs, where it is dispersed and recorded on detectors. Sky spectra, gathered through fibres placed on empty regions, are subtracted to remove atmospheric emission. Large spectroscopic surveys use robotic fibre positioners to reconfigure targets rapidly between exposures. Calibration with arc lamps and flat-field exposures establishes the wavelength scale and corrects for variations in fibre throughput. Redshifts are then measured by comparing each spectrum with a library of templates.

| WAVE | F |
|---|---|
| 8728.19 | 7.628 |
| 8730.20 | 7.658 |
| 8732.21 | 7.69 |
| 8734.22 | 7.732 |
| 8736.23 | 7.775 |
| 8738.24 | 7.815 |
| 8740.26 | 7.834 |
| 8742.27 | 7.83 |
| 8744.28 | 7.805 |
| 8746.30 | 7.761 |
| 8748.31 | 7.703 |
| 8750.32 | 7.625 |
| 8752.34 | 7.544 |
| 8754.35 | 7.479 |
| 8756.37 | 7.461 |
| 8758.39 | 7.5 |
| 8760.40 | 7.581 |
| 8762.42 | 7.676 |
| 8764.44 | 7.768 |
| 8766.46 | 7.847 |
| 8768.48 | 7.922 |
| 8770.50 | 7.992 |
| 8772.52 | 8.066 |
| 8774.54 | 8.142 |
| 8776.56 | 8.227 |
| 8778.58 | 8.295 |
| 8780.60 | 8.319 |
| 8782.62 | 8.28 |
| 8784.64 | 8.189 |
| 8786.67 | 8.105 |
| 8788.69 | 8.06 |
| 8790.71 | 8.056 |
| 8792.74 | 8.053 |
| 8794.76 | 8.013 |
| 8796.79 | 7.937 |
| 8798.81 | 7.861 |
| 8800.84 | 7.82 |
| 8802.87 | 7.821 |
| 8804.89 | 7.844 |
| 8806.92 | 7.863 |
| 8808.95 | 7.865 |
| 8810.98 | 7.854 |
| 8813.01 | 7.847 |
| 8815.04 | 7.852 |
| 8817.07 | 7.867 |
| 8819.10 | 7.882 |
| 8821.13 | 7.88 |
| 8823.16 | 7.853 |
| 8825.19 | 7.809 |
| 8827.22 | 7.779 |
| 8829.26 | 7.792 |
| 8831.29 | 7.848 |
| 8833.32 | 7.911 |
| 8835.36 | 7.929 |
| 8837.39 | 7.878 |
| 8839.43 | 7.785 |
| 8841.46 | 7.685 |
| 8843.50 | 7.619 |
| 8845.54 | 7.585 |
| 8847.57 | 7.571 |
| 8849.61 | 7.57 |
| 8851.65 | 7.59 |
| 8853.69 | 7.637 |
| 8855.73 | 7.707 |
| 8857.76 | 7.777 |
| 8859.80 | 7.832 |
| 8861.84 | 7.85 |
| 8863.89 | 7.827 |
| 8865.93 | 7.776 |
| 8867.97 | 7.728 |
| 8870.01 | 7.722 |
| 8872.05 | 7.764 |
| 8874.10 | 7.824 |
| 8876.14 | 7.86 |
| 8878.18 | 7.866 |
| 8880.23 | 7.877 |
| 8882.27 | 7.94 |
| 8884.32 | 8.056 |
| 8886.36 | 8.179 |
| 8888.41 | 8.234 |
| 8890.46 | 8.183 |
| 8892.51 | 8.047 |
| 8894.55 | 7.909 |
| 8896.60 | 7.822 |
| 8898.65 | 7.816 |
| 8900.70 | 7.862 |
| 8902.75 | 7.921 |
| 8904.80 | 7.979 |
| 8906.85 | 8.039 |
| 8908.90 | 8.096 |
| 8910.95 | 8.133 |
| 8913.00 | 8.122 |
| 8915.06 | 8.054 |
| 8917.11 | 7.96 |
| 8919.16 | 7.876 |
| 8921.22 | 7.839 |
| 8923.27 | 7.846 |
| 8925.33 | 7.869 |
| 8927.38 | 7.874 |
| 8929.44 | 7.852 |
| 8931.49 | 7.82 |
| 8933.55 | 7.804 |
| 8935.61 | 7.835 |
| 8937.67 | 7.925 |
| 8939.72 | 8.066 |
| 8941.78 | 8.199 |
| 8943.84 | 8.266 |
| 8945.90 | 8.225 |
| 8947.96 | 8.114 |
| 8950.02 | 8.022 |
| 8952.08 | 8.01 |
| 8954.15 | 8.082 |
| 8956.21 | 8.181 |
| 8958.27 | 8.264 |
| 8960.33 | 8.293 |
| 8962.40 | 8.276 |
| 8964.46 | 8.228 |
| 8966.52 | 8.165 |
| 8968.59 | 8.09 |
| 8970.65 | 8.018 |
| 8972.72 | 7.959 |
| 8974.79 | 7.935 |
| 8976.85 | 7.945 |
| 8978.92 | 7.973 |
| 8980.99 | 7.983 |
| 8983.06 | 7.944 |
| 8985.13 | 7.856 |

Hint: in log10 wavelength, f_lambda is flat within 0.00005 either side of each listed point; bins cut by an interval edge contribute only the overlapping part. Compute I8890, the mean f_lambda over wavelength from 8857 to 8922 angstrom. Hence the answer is 7.93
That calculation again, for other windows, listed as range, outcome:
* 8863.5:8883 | 7.82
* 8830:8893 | 7.83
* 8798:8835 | 7.85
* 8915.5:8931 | 7.88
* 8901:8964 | 8.03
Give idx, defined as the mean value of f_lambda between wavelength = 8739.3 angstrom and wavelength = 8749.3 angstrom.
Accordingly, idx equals 7.79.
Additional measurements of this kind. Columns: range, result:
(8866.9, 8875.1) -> 7.76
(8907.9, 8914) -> 8.12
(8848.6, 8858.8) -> 7.66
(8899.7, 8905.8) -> 7.92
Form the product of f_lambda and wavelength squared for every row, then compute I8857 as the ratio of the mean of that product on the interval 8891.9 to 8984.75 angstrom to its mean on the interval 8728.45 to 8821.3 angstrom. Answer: 1.1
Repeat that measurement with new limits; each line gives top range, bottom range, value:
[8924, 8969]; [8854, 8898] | 1.04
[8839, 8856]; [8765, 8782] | 0.96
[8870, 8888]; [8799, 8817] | 1.03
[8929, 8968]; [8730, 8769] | 1.10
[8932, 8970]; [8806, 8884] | 1.07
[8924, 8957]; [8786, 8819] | 1.04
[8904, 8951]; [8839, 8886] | 1.04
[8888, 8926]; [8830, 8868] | 1.04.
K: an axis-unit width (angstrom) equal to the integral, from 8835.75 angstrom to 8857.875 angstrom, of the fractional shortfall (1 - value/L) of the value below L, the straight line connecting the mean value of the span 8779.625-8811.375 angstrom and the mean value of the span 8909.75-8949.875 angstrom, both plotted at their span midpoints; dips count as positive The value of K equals 0.9 angstrom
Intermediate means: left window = 8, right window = 7.98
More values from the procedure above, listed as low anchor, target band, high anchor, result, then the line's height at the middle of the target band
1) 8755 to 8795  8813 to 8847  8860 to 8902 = 0.56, 7.94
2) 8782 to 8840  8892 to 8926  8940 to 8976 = 0.46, 8.06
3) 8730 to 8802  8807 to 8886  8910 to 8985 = 1.40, 7.94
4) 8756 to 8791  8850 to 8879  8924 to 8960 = 0.88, 8.01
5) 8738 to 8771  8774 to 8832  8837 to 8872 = -1.92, 7.71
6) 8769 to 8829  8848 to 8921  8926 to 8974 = 1.21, 8.03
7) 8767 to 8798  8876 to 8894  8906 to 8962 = 0.05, 8.05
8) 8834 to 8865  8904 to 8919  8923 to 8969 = -0.20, 7.94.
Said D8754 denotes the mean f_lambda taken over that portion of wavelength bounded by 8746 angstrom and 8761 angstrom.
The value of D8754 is 7.58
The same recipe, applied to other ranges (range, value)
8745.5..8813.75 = 7.89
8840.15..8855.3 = 7.61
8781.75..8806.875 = 8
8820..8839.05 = 7.85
